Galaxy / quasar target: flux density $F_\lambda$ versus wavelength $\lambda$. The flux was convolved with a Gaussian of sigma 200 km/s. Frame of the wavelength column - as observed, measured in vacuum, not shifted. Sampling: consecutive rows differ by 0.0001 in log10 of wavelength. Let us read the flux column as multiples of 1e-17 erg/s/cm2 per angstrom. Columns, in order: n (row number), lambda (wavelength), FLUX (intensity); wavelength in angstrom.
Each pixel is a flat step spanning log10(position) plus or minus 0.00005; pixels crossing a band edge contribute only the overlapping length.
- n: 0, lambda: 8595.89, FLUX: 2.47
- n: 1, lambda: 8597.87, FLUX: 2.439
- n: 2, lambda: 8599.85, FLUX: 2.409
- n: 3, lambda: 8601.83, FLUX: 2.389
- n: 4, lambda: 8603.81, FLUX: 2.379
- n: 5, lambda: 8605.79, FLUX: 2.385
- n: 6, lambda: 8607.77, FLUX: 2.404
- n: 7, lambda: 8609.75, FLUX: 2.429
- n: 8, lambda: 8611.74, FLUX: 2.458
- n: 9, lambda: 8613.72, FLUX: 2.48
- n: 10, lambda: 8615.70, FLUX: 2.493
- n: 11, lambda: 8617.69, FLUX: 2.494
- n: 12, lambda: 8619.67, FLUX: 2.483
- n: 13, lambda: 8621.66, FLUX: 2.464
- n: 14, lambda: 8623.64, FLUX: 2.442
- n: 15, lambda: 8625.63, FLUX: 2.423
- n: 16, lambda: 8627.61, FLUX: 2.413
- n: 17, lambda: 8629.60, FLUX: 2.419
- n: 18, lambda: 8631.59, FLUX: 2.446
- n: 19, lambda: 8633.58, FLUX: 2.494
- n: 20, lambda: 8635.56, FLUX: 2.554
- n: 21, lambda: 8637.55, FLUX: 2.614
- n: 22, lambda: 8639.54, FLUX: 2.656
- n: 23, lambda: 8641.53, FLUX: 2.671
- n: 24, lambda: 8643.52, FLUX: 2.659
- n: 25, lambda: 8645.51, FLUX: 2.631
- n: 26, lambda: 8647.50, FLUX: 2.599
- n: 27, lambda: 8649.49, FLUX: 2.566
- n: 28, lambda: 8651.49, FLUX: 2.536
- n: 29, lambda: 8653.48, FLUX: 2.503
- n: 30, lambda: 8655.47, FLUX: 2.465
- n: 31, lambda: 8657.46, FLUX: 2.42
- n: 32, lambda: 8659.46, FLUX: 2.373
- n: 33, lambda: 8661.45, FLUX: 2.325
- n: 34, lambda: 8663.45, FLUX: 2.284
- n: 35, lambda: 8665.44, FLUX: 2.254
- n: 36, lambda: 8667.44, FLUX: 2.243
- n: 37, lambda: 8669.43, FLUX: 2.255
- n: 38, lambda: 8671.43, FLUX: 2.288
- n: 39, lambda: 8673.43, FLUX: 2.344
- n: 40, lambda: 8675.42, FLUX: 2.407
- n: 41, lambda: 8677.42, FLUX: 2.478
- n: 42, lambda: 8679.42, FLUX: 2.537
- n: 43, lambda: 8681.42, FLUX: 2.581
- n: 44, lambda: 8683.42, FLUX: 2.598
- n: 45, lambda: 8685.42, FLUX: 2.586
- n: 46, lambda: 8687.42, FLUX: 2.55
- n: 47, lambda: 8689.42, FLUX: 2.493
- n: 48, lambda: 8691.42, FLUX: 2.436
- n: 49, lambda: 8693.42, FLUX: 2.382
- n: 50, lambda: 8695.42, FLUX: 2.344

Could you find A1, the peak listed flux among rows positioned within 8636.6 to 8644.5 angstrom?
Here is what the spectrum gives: 2.671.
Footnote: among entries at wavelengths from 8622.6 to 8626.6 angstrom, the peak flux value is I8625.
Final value 2.442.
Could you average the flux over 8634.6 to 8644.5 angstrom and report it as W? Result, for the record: 2.63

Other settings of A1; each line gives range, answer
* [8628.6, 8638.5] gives 2.614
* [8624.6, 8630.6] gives 2.423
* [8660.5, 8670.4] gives 2.325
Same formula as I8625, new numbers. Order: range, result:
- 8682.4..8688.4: 2.598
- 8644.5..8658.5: 2.631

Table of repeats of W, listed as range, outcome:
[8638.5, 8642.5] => 2.66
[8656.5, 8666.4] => 2.33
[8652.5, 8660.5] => 2.44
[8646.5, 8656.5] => 2.53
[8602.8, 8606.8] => 2.38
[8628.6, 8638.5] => 2.5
